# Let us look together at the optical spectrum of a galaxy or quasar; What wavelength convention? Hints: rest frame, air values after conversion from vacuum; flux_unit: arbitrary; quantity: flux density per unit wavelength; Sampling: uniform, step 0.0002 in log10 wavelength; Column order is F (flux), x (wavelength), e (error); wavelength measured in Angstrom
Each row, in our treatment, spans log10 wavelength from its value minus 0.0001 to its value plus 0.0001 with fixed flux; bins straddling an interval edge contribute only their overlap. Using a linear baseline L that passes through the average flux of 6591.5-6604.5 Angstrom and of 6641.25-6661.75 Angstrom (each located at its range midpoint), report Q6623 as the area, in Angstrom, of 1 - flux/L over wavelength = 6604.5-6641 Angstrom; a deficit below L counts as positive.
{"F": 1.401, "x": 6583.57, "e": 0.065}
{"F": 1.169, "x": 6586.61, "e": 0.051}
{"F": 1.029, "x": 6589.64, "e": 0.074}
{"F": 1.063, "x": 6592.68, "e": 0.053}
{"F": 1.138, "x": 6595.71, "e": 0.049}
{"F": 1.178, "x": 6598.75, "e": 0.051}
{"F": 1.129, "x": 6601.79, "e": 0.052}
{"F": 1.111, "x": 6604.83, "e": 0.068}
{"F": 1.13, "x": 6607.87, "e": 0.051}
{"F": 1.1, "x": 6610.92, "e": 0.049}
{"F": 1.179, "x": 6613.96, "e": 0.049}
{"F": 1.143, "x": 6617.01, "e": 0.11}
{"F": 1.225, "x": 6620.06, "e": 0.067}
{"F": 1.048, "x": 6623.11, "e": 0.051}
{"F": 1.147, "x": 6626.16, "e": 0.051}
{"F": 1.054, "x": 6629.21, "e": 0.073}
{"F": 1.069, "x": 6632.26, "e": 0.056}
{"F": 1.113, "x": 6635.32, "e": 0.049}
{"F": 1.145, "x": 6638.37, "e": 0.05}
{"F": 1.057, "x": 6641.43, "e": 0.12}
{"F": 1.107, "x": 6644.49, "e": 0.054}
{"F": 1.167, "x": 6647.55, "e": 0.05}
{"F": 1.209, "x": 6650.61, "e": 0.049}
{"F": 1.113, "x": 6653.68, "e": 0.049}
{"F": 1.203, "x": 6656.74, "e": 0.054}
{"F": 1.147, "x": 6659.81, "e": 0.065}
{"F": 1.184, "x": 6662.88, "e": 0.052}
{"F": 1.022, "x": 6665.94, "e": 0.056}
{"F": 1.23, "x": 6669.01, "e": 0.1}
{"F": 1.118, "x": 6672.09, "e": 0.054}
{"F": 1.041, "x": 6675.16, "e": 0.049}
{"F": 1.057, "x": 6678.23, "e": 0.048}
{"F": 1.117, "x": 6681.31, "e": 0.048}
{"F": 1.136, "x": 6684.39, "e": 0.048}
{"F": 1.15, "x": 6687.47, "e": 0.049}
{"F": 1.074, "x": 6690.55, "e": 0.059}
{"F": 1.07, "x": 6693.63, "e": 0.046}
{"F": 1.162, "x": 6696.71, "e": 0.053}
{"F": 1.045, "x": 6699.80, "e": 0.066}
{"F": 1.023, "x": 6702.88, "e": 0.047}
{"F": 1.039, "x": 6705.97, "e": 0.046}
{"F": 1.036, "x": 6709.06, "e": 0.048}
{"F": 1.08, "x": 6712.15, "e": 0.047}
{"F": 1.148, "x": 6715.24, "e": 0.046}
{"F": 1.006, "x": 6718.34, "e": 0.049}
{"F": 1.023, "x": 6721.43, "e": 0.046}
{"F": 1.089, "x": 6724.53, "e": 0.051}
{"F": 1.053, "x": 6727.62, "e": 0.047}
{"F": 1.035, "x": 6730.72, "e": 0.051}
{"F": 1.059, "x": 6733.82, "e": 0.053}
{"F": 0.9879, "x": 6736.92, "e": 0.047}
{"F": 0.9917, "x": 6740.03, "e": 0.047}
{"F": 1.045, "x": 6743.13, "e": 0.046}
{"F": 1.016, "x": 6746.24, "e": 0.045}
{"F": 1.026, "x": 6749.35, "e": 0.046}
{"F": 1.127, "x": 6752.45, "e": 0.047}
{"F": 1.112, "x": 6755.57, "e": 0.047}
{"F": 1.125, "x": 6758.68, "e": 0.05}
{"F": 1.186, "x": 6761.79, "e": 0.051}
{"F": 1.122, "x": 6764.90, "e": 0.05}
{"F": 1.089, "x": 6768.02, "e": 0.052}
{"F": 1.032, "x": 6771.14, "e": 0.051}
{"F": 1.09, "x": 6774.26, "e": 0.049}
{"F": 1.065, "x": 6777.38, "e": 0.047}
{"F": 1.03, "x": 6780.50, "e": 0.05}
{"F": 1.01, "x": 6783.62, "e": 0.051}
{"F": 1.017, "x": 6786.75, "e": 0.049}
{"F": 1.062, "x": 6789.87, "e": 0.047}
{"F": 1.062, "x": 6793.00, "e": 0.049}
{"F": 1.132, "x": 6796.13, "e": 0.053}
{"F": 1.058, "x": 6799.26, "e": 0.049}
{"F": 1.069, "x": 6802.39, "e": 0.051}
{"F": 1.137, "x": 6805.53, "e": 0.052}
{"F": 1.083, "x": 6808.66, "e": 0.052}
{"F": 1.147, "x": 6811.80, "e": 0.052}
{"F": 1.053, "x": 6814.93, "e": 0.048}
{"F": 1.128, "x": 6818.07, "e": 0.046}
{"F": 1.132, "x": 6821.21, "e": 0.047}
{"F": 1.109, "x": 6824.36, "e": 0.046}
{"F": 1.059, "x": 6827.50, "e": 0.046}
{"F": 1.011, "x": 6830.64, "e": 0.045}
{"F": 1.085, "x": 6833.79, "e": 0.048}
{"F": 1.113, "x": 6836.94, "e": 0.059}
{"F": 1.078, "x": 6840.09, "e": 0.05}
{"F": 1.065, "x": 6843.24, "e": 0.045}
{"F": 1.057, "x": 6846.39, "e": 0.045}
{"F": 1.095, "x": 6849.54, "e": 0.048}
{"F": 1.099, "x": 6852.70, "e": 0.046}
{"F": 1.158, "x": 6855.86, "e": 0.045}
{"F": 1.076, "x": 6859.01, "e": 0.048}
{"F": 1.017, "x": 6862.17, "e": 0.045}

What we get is 0.6 Angstrom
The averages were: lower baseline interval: 1.13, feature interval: 1.12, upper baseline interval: 1.15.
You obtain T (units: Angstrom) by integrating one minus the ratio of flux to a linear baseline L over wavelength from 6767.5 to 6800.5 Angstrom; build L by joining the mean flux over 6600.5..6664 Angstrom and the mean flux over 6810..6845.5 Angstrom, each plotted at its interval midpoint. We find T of 1.2 Angstrom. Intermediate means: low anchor 1.13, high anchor 1.09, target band 1.06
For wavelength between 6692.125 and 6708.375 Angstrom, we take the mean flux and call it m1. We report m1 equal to 1.07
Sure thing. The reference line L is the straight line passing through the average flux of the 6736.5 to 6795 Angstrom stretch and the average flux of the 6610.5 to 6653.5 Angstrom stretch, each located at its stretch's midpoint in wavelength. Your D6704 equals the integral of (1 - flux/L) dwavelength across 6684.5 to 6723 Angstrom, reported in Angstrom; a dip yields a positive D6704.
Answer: 0.7 Angstrom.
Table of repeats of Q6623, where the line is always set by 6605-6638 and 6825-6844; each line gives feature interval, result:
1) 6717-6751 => 2.0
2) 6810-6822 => -0.4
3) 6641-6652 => -0.3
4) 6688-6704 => 0.3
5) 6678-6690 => -0.1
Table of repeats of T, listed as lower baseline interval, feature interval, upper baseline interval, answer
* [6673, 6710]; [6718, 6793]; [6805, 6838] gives 1.95 Angstrom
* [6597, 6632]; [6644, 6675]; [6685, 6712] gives -1.27 Angstrom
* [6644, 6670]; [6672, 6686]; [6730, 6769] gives 0.53 Angstrom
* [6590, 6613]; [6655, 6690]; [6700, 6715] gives -1.66 Angstrom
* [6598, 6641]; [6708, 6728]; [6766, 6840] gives 0.65 Angstrom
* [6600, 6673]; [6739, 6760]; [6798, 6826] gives 0.91 Angstrom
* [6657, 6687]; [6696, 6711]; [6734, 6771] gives 0.64 Angstrom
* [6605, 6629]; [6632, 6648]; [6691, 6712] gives 0.07 Angstrom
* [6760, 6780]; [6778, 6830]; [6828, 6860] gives 0.48 Angstrom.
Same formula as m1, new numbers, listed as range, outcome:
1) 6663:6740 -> 1.08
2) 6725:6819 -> 1.07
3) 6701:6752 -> 1.04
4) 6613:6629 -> 1.14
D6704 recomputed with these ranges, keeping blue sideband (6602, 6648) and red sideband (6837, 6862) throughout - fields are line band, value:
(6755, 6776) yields -0.2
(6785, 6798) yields 0.3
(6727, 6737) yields 0.6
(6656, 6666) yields -0.3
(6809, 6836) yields 0.0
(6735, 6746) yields 0.9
